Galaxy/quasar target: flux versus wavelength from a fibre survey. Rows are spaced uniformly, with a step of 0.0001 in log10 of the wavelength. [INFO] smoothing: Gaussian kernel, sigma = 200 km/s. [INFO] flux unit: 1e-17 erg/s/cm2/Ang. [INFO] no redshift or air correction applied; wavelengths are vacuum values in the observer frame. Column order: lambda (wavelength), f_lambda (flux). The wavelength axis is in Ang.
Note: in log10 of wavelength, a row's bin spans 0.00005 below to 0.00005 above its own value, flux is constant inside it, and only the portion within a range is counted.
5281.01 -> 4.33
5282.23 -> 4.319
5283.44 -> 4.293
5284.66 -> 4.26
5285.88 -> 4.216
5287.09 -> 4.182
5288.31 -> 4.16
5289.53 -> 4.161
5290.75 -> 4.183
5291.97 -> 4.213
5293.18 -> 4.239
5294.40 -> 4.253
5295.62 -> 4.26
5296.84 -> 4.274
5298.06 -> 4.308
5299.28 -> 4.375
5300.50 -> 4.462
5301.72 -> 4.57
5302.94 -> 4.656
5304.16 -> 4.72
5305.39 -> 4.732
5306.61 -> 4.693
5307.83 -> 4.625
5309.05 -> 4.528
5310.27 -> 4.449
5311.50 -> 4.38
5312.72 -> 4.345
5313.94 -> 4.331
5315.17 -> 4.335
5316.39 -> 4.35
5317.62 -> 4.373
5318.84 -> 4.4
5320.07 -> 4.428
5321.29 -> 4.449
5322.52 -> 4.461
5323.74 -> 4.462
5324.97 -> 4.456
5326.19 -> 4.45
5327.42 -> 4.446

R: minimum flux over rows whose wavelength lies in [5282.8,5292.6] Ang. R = 4.16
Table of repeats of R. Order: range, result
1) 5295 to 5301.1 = 4.26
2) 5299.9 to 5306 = 4.462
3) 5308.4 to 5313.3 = 4.345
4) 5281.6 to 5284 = 4.293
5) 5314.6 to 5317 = 4.335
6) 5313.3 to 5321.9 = 4.331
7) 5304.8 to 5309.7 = 4.528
